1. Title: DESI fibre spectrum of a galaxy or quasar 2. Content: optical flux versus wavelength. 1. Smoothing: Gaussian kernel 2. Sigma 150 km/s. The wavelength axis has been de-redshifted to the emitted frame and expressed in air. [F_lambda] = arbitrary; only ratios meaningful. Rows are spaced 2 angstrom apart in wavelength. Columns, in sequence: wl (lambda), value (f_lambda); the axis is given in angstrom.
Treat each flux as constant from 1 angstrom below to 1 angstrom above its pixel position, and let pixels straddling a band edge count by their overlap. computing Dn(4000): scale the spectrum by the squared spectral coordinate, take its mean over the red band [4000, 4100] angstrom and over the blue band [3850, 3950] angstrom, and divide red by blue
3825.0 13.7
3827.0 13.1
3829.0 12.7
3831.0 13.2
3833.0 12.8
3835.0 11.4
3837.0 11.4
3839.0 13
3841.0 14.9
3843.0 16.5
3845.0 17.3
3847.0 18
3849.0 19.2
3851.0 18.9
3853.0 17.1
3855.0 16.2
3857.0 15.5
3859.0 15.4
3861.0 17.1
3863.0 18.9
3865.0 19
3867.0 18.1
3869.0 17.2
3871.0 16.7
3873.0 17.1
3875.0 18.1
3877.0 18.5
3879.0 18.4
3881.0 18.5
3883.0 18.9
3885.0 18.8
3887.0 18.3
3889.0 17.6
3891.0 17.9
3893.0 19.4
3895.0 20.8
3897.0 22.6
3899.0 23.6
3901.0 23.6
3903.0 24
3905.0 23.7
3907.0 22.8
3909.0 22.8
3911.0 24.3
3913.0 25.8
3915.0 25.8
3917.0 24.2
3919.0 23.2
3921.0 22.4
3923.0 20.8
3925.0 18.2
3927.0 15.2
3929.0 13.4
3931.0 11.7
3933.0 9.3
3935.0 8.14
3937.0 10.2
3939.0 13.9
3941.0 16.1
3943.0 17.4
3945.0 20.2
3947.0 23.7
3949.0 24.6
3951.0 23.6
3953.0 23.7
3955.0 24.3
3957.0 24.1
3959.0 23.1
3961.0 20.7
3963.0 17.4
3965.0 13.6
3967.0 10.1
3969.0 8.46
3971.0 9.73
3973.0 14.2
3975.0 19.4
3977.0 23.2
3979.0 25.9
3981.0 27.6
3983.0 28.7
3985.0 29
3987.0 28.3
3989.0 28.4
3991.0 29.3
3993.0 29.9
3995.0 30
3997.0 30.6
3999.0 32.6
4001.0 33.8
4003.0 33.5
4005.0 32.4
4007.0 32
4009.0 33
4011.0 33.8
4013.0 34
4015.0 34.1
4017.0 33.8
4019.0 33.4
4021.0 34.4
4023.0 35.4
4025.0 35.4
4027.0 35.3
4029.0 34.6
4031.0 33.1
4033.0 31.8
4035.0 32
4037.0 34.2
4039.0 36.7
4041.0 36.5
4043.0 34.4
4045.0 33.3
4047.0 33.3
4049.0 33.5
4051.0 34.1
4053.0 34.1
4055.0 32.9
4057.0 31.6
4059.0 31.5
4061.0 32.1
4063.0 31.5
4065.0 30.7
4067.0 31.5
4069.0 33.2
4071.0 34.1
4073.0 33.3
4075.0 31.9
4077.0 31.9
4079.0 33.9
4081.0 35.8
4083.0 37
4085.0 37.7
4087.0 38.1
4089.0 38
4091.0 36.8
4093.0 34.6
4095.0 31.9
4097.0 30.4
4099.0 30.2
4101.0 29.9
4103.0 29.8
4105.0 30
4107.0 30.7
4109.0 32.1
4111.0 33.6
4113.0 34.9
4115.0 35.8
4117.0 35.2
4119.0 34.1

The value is 1.9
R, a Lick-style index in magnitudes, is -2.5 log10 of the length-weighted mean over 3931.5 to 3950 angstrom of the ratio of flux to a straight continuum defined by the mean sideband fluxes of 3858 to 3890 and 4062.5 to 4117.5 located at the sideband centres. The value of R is 0.40 mag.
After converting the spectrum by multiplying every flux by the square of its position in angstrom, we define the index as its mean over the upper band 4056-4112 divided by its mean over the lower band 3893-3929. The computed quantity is 1.62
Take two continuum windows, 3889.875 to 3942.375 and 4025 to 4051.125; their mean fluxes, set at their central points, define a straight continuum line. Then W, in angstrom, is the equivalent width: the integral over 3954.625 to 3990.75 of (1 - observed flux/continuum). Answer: 7.3 angstrom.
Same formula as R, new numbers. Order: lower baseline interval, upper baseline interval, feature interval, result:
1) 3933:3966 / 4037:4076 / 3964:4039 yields -0.103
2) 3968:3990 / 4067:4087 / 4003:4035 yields -0.239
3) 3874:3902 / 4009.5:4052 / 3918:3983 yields 0.385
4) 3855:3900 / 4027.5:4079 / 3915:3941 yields 0.349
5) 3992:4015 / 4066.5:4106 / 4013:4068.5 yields -0.021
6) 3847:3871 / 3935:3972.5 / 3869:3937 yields -0.103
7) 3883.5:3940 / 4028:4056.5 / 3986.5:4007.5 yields -0.079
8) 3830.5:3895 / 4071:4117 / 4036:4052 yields -0.152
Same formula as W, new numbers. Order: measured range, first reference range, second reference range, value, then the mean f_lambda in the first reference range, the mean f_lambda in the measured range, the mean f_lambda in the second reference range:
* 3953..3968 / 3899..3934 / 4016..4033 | 3.9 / 20.7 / 19.4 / 34.3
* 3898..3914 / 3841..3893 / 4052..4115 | -2.6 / 17.7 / 23.8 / 33.1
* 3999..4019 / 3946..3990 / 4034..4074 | -4.7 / 21.4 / 33.3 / 33.2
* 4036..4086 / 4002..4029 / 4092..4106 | -2.1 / 33.9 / 33.6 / 31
